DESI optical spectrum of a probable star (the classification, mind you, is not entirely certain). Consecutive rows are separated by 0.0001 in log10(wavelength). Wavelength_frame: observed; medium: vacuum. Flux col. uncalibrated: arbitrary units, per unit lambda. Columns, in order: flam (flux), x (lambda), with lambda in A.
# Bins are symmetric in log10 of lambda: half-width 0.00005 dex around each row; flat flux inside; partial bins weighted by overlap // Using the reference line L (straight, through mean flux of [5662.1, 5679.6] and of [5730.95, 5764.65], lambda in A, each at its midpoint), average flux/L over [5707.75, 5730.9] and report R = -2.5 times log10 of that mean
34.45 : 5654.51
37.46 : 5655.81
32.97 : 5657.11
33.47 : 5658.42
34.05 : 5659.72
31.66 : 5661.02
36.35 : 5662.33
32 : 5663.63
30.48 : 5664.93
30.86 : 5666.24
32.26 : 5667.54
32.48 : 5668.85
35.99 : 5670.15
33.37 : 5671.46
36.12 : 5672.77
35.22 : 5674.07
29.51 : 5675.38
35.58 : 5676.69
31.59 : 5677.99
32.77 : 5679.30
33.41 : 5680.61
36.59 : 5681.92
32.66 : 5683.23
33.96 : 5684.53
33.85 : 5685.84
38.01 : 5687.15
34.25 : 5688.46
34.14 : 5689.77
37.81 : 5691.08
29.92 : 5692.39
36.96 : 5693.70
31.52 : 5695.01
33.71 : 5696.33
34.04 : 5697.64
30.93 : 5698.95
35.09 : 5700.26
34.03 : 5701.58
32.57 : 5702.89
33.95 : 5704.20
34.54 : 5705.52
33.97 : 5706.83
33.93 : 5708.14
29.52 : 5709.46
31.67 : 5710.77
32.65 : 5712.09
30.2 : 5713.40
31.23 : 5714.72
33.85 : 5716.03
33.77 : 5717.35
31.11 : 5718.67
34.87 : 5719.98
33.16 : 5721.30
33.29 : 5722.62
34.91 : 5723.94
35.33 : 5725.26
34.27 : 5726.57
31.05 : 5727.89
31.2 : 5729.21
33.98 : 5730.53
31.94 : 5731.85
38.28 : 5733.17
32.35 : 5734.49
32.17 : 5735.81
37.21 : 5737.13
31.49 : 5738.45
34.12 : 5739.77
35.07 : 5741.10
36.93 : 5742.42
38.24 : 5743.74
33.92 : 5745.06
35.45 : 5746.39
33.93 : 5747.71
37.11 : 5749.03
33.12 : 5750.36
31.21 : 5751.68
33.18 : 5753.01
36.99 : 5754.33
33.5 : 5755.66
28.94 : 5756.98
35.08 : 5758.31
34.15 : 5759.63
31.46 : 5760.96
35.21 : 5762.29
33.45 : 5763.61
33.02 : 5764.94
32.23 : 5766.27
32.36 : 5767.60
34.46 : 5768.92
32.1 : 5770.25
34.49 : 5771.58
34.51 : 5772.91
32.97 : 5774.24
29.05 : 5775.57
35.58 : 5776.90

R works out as 0.034 mag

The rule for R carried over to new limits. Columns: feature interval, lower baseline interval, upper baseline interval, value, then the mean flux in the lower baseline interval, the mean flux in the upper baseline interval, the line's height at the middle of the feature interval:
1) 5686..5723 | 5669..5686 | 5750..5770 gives 0.009 mag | 33.9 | 33.2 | 33.6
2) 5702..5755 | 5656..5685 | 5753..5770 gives -0.010 mag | 33.4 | 33.4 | 33.4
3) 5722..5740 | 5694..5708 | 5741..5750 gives 0.043 mag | 33.5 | 35.8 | 35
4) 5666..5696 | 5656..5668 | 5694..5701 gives -0.027 mag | 32.9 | 33.2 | 33.1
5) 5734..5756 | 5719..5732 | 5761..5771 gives -0.039 mag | 33.4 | 33.2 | 33.3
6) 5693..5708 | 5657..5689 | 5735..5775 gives -0.002 mag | 33.6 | 33.9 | 33.7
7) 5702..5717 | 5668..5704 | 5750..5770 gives 0.035 mag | 33.9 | 33.2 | 33.7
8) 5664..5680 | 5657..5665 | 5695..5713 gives 0.005 mag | 33.2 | 33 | 33.1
